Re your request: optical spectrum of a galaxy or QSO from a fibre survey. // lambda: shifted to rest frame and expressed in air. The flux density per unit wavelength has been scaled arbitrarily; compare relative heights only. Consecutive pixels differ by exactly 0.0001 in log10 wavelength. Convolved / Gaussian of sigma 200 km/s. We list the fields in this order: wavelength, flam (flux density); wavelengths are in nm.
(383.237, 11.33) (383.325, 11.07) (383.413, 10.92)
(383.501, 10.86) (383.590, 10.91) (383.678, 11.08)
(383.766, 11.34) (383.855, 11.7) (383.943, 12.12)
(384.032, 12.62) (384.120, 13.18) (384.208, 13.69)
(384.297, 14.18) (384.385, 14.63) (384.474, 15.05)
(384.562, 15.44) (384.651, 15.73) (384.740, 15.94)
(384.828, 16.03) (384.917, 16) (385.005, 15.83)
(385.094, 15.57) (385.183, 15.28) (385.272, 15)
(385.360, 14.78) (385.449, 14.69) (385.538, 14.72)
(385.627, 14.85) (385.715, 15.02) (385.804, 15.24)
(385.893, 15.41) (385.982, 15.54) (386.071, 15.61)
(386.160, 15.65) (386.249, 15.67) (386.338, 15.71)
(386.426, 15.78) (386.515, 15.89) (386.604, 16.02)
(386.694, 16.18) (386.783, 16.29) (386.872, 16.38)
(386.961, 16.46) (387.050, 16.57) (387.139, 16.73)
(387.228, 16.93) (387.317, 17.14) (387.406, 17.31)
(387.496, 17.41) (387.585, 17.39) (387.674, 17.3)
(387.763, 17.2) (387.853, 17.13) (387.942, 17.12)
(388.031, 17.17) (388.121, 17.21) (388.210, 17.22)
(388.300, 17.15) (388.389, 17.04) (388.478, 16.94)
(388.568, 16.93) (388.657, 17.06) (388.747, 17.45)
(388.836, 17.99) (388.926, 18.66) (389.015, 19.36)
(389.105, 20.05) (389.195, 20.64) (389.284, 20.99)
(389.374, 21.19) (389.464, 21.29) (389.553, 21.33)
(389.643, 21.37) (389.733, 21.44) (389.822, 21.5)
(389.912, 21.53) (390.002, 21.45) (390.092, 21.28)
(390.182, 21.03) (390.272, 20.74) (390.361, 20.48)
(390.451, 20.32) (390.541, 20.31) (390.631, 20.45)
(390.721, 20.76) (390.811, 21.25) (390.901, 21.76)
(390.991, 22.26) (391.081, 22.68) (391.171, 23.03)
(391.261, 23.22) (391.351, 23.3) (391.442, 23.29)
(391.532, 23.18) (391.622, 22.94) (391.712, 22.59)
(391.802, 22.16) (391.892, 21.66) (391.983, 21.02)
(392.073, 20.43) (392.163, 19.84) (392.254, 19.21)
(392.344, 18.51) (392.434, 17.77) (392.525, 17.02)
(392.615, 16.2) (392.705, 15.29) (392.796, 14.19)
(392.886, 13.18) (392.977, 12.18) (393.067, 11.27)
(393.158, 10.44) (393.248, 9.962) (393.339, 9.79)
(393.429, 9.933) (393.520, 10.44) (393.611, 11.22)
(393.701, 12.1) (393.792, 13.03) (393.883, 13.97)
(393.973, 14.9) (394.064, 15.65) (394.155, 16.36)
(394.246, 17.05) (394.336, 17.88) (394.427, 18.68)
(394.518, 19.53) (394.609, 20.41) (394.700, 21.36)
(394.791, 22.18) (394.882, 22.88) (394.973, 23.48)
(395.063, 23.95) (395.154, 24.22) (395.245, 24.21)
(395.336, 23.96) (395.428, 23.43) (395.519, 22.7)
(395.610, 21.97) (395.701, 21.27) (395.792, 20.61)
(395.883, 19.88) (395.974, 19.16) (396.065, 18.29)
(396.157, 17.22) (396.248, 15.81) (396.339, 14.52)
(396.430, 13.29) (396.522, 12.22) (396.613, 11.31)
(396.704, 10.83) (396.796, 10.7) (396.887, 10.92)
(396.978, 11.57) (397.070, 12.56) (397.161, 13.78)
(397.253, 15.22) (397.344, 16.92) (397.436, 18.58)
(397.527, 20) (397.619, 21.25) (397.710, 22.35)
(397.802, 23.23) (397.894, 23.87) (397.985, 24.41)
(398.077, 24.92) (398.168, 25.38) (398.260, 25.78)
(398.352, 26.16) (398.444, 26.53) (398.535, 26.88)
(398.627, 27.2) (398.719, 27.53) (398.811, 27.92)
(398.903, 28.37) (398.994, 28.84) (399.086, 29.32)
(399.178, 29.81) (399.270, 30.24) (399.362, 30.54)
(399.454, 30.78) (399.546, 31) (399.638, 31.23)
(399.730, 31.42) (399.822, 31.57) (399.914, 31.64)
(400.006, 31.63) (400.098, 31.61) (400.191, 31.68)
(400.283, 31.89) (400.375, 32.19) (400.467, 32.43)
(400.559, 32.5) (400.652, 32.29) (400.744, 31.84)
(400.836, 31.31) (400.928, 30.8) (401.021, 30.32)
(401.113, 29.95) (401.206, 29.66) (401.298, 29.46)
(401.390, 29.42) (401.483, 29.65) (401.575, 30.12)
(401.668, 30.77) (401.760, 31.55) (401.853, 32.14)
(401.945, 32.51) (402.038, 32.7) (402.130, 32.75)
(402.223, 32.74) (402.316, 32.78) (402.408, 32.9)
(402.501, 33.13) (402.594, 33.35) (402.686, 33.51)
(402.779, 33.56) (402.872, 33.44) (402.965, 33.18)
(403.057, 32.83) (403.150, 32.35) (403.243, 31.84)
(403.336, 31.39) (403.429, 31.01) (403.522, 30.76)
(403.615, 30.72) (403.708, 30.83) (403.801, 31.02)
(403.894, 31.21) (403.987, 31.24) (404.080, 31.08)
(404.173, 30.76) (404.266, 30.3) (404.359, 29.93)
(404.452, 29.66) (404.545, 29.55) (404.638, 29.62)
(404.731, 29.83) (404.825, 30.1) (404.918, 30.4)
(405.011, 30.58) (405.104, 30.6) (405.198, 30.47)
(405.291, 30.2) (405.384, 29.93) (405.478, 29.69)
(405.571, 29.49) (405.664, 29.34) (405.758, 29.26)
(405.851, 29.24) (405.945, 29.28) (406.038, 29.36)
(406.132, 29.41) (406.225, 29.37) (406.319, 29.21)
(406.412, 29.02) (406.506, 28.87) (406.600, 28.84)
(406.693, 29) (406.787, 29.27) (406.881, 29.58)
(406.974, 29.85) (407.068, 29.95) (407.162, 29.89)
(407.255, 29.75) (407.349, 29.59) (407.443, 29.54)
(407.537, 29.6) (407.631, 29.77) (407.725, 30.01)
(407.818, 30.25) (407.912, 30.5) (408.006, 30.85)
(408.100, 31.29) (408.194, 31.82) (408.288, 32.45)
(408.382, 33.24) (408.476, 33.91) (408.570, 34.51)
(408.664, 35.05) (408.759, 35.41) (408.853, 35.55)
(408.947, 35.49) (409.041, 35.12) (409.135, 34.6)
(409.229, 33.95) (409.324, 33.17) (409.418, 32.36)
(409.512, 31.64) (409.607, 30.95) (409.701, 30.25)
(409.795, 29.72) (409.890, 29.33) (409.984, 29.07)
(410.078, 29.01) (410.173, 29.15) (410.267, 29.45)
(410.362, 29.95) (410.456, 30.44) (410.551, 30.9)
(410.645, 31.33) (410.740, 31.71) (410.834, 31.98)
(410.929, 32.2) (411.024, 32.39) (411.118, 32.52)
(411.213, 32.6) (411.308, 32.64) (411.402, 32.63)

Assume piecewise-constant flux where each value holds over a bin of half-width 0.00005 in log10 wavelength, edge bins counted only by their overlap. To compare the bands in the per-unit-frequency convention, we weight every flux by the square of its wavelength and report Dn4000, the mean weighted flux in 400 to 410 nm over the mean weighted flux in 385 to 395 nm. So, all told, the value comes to 1.9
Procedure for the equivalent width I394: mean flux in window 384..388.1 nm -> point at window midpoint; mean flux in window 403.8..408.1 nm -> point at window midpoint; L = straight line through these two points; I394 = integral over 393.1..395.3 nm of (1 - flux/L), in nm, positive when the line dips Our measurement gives 0.49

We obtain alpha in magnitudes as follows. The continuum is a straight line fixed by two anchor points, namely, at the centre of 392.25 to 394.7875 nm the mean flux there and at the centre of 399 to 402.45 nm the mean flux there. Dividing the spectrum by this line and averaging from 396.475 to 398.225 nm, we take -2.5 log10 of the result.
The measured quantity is 0.34 mag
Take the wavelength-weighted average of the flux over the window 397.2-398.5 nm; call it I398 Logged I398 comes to 22.5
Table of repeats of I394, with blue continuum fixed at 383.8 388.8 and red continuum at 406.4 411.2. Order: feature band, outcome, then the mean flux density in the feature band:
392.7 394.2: 0.595 nm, 12.5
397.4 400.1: -0.317 nm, 27.3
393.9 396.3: 0.186 nm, 20.2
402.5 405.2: -0.330 nm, 31.3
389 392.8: -0.372 nm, 20.8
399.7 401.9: -0.460 nm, 31.2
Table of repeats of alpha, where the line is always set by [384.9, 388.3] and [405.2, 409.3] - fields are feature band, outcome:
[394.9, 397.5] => 0.282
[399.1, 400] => -0.211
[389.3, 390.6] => -0.139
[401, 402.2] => -0.150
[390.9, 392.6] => -0.076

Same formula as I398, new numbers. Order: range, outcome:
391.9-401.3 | 21.6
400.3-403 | 31.8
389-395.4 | 19.1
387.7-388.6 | 17.1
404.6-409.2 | 30.8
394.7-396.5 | 20.6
